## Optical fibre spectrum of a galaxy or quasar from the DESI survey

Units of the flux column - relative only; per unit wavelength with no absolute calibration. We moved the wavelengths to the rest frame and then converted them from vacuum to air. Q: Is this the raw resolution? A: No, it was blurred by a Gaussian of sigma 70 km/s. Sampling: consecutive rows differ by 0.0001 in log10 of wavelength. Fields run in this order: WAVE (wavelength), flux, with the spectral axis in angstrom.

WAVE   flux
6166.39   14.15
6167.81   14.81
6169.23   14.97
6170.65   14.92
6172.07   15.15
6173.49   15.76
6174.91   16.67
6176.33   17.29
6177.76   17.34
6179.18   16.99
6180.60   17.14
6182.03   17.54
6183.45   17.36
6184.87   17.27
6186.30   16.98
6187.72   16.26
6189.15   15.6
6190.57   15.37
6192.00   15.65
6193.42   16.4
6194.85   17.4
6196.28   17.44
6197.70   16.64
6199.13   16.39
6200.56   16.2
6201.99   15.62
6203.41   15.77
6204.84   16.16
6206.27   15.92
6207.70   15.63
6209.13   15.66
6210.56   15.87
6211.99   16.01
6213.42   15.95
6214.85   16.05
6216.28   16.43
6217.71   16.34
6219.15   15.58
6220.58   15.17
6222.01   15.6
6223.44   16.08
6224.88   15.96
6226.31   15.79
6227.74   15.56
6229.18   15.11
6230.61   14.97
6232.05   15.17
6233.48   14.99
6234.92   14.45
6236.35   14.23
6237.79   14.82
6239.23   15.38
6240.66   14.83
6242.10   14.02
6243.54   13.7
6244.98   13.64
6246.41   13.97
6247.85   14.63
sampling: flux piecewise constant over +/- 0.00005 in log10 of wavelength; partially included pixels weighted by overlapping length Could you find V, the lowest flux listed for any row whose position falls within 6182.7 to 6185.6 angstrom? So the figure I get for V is 17.27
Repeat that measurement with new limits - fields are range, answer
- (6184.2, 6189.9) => 15.6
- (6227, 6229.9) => 15.11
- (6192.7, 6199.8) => 16.39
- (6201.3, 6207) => 15.62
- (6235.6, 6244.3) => 13.7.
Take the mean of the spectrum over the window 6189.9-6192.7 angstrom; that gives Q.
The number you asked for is 15.5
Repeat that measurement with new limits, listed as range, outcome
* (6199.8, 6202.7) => 15.9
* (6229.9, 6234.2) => 15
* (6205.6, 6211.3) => 15.8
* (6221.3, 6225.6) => 15.9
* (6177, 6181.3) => 17.1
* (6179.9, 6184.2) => 17.4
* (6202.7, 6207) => 16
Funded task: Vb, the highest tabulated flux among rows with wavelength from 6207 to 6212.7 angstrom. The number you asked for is 16.01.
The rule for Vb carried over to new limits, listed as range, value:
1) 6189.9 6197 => 17.44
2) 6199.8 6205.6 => 16.2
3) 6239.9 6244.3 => 14.83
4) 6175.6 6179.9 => 17.34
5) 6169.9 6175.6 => 16.67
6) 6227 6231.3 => 15.56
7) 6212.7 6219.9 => 16.43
